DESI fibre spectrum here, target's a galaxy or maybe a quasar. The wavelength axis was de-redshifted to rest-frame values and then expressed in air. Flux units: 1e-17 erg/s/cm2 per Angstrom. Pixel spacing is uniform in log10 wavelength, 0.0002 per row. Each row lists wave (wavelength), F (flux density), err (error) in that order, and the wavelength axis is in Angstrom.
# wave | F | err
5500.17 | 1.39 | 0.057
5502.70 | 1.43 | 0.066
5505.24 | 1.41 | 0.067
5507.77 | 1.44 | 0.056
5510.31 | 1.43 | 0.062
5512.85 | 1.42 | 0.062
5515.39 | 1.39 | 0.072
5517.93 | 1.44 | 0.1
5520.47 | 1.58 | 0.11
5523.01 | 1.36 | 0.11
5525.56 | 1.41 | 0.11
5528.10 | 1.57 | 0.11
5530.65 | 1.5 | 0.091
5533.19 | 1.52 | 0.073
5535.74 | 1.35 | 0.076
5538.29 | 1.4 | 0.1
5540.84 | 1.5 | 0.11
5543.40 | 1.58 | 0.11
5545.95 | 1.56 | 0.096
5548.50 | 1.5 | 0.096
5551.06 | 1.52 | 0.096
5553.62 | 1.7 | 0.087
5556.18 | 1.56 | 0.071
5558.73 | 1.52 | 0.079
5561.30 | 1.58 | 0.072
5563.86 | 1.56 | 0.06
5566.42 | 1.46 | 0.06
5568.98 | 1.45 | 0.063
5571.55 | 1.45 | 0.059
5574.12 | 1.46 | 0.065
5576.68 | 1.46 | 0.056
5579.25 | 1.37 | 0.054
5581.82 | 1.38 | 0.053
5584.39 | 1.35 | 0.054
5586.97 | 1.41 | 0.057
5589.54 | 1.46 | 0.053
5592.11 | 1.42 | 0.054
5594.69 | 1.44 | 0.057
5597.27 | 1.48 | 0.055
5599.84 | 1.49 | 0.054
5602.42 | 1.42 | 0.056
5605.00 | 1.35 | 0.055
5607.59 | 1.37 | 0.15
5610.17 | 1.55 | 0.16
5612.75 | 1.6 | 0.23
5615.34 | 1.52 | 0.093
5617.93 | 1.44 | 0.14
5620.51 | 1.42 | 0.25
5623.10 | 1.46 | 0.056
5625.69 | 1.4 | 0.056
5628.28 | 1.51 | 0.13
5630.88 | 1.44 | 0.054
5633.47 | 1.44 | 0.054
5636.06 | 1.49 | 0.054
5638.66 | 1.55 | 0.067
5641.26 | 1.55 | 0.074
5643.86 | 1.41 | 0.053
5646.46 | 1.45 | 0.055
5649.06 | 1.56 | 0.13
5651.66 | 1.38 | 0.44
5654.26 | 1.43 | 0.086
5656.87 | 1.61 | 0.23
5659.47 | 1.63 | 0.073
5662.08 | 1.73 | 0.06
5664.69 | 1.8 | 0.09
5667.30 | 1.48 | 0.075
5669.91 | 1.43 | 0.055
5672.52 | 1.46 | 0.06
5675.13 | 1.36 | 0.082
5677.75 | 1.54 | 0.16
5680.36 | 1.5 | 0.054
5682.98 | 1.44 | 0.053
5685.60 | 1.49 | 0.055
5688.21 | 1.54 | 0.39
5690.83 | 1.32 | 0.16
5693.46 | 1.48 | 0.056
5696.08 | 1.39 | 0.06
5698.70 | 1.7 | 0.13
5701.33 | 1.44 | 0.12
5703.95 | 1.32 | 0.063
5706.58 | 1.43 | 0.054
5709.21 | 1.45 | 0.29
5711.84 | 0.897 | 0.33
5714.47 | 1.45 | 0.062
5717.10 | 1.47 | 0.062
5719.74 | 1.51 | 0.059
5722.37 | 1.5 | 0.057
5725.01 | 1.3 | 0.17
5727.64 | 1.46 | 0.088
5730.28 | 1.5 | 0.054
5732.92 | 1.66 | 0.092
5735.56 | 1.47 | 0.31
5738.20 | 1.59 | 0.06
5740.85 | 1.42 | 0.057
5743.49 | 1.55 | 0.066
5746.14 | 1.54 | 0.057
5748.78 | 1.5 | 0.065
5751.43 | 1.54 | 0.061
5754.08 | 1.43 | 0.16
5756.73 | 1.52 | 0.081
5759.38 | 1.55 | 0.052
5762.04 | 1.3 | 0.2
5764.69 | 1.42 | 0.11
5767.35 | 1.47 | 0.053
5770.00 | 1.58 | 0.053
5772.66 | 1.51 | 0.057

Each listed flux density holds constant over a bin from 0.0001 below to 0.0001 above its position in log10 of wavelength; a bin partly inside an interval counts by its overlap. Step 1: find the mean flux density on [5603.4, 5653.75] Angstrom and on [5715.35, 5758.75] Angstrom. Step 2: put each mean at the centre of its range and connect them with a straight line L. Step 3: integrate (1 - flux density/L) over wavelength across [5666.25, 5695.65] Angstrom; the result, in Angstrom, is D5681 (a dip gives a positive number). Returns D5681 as 0.5 Angstrom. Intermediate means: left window 1.47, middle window 1.46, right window 1.5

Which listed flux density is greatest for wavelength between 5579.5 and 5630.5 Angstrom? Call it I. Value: 1.6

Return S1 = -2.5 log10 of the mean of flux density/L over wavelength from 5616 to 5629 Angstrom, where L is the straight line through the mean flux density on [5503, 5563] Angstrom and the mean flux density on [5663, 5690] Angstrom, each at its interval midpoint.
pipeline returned 0.04 mag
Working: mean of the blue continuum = 1.49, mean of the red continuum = 1.5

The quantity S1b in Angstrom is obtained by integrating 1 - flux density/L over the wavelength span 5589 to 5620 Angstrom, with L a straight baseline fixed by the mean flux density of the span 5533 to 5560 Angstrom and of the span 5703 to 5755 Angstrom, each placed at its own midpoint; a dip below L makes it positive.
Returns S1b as 0.8 Angstrom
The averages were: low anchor 1.52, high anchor 1.45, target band 1.46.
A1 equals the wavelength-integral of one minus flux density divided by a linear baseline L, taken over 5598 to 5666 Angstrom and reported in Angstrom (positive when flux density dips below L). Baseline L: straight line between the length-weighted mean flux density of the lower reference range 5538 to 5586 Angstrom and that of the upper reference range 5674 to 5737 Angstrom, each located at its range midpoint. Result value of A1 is -1.5 Angstrom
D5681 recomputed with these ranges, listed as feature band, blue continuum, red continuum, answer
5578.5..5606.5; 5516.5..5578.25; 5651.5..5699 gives 1.62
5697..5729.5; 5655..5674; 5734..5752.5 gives 2.76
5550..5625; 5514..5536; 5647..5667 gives 2.38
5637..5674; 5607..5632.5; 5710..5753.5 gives -1.60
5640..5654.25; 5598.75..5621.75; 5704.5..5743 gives -0.12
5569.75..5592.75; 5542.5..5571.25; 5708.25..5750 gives 1.66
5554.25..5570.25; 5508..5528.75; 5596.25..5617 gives -0.77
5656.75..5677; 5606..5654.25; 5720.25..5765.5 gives -1.12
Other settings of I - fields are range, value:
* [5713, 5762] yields 1.66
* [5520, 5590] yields 1.7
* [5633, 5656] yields 1.56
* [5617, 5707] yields 1.8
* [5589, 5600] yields 1.49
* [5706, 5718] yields 1.47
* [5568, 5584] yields 1.46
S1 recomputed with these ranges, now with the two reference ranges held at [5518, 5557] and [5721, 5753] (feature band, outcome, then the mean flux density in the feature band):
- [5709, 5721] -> 0.12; 1.35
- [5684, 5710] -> 0.03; 1.46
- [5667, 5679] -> 0.04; 1.45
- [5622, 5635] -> 0.04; 1.45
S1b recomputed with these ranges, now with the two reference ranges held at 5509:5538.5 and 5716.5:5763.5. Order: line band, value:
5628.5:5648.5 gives -0.14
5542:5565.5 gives -1.74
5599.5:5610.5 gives 0.32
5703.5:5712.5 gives 1.13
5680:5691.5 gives 0.13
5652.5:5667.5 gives -1.44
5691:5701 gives -0.07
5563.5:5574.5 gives -0.09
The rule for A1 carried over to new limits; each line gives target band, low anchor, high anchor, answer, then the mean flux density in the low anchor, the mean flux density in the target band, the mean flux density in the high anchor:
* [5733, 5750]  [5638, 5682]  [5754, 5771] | -0.5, 1.52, 1.52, 1.47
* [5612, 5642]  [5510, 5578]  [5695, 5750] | -0.2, 1.49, 1.48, 1.46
